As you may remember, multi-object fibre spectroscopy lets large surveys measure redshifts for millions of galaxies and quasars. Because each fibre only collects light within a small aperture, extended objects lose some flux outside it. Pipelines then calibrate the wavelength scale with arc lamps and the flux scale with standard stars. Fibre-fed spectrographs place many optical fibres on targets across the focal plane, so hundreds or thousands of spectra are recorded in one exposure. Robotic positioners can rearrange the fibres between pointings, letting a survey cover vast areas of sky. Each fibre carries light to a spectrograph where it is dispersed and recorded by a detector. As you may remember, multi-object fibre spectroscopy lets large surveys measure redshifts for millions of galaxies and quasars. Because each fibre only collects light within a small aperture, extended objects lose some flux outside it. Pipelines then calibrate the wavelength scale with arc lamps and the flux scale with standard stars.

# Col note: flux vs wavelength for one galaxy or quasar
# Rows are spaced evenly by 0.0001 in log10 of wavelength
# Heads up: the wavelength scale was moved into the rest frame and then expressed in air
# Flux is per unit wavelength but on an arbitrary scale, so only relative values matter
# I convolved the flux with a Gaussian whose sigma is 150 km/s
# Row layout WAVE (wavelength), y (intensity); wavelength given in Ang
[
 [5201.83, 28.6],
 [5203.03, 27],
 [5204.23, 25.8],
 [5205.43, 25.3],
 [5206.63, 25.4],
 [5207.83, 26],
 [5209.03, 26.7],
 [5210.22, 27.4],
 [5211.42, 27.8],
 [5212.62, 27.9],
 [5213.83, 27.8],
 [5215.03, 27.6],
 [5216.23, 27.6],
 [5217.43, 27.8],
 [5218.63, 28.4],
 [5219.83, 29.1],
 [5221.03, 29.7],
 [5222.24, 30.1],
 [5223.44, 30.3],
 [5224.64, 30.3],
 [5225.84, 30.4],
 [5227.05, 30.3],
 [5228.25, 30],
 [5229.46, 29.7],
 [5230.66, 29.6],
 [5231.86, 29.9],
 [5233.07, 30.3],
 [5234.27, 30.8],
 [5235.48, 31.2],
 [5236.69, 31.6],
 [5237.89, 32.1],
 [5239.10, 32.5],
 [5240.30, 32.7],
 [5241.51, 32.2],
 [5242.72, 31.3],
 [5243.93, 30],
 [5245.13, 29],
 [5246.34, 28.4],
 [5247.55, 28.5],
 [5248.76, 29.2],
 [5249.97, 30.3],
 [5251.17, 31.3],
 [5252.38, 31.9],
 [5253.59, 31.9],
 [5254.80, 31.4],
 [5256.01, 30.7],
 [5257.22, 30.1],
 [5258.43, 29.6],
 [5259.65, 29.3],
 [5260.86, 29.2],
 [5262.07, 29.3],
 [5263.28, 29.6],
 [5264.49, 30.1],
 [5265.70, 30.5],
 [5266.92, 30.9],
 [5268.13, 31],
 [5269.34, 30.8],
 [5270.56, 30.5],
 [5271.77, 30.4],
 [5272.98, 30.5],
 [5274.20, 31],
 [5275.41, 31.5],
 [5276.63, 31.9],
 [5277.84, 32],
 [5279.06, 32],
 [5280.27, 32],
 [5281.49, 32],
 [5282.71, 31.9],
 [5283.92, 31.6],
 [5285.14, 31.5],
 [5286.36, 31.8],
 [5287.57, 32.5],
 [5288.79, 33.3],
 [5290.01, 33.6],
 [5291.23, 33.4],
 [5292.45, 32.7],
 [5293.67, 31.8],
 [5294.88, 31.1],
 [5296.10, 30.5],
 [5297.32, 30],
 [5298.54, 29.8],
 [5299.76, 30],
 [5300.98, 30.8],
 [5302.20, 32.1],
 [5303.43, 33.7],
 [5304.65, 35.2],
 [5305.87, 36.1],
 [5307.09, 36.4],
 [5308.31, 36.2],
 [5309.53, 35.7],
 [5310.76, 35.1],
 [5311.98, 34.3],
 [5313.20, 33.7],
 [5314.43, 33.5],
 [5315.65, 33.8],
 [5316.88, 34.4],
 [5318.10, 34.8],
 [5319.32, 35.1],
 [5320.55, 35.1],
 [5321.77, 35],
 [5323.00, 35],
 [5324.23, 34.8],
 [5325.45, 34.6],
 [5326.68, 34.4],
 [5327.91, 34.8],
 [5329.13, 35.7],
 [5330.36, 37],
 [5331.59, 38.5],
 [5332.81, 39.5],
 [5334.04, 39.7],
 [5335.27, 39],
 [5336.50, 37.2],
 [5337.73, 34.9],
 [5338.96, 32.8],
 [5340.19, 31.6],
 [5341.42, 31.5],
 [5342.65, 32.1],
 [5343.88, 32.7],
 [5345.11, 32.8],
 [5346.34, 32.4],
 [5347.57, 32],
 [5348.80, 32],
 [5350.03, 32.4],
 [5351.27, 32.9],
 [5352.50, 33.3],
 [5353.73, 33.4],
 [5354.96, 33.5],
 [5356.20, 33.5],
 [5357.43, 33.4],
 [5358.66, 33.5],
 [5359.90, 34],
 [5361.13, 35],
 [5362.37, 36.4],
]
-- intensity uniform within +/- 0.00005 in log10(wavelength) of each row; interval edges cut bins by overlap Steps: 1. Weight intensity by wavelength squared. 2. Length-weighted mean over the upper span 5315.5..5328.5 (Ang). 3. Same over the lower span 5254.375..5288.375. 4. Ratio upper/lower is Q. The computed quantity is 1.14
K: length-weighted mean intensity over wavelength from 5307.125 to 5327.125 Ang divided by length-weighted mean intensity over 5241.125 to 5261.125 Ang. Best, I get 1.15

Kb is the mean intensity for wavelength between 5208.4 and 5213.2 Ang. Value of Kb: 27.5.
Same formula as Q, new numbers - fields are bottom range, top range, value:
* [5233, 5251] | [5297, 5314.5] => 1.12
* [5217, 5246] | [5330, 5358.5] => 1.18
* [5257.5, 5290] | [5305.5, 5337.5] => 1.17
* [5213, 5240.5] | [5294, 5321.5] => 1.16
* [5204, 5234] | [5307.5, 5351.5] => 1.27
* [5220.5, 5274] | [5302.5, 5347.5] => 1.18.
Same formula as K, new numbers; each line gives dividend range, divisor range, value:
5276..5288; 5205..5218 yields 1.18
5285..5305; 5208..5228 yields 1.11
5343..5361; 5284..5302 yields 1.04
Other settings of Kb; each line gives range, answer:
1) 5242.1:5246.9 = 29.7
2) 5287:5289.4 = 32.9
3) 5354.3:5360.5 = 33.6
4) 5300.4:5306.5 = 33.6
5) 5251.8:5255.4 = 31.7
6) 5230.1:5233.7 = 30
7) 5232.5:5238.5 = 31.2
